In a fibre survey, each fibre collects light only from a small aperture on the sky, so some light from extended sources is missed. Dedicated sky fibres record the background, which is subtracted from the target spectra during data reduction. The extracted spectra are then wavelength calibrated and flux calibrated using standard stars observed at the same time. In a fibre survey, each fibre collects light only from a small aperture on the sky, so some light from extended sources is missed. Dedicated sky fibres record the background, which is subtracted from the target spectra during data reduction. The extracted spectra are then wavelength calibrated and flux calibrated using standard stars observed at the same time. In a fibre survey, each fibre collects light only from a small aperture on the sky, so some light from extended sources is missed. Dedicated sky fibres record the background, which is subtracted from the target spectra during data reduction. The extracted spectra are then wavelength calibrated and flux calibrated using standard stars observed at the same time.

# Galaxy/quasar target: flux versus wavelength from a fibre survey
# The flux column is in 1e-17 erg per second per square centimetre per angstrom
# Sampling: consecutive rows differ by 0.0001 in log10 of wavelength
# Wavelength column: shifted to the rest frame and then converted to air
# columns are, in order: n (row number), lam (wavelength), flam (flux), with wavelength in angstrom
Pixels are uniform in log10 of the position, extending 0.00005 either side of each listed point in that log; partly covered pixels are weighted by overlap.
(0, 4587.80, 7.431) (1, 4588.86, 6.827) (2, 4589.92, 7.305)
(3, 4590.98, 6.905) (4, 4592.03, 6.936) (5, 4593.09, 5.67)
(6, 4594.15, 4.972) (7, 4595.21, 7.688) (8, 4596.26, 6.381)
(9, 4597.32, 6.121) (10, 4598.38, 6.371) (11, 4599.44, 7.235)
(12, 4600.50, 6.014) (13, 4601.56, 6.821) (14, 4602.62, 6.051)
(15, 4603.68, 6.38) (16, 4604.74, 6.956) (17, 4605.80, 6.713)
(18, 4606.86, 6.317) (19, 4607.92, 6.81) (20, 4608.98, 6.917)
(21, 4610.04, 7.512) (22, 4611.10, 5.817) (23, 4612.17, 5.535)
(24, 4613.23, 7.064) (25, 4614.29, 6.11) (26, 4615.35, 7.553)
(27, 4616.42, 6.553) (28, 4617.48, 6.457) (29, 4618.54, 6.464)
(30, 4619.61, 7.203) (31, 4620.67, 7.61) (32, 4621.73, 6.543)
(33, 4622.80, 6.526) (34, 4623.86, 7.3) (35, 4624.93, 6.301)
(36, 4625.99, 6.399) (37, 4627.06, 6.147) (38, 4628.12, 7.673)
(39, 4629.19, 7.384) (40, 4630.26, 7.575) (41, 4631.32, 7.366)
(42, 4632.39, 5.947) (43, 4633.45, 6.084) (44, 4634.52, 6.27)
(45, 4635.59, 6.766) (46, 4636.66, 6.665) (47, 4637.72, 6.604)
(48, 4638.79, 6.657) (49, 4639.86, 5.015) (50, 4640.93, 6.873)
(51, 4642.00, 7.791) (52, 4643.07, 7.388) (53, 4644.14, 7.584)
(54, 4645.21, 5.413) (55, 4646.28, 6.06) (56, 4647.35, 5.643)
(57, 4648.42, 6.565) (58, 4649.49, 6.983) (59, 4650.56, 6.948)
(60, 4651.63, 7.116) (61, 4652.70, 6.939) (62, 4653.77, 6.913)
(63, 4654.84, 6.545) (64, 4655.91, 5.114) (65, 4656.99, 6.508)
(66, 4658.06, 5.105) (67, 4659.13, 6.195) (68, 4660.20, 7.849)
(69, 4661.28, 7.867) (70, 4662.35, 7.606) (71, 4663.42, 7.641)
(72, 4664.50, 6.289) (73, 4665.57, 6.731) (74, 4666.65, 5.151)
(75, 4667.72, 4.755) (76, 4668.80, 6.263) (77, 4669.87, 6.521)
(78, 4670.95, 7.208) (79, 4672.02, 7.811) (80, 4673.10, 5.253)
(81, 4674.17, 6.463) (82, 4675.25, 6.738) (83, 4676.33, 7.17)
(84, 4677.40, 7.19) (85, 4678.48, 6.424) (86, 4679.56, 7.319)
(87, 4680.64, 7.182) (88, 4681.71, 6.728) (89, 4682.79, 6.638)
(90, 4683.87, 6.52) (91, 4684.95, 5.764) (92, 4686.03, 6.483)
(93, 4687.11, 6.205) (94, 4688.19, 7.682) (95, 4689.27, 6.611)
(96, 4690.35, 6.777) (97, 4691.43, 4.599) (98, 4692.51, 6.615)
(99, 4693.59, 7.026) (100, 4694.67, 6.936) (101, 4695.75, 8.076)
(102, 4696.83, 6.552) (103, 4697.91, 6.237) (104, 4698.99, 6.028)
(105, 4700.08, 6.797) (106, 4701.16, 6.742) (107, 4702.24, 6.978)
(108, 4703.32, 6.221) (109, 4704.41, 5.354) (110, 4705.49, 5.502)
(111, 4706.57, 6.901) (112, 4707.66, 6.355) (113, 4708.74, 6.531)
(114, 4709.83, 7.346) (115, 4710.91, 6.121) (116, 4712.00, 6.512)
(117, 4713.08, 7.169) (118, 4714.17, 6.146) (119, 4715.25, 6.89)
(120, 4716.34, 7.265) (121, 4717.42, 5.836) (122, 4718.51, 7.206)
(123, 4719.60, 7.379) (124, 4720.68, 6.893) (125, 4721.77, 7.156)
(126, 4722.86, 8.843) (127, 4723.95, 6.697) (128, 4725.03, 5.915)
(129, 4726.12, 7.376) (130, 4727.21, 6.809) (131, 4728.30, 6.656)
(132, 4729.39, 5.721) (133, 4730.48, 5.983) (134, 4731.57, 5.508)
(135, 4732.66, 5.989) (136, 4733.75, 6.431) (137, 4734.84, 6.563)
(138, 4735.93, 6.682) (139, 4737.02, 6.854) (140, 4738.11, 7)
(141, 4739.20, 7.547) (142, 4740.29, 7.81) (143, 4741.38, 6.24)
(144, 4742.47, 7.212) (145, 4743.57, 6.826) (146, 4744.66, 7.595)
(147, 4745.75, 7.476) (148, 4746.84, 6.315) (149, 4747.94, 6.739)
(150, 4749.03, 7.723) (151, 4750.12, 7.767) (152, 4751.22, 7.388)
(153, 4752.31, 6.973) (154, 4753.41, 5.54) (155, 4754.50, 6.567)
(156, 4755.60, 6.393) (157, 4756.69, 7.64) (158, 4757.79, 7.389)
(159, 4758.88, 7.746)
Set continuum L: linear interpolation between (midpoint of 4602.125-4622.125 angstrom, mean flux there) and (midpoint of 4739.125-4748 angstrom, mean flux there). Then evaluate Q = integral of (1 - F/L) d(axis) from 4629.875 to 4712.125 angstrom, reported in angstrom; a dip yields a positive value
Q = 3.2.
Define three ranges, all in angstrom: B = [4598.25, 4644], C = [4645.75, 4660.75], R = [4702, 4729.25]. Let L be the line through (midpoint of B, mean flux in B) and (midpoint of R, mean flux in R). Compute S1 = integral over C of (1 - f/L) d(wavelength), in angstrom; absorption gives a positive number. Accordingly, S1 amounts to 0.53 angstrom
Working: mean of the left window 6.7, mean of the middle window 6.46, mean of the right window 6.7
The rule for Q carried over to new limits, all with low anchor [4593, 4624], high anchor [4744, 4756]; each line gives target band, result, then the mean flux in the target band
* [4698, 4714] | 0.9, 6.45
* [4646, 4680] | 0.7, 6.59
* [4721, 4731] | 0.1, 6.79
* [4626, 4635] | -0.2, 6.78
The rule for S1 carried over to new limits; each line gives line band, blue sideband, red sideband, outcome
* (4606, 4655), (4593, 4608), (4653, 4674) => -1.7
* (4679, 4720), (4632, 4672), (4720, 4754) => 0.7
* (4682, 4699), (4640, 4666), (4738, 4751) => 0.8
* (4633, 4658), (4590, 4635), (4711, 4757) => 0.7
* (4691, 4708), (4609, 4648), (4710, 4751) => 0.9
